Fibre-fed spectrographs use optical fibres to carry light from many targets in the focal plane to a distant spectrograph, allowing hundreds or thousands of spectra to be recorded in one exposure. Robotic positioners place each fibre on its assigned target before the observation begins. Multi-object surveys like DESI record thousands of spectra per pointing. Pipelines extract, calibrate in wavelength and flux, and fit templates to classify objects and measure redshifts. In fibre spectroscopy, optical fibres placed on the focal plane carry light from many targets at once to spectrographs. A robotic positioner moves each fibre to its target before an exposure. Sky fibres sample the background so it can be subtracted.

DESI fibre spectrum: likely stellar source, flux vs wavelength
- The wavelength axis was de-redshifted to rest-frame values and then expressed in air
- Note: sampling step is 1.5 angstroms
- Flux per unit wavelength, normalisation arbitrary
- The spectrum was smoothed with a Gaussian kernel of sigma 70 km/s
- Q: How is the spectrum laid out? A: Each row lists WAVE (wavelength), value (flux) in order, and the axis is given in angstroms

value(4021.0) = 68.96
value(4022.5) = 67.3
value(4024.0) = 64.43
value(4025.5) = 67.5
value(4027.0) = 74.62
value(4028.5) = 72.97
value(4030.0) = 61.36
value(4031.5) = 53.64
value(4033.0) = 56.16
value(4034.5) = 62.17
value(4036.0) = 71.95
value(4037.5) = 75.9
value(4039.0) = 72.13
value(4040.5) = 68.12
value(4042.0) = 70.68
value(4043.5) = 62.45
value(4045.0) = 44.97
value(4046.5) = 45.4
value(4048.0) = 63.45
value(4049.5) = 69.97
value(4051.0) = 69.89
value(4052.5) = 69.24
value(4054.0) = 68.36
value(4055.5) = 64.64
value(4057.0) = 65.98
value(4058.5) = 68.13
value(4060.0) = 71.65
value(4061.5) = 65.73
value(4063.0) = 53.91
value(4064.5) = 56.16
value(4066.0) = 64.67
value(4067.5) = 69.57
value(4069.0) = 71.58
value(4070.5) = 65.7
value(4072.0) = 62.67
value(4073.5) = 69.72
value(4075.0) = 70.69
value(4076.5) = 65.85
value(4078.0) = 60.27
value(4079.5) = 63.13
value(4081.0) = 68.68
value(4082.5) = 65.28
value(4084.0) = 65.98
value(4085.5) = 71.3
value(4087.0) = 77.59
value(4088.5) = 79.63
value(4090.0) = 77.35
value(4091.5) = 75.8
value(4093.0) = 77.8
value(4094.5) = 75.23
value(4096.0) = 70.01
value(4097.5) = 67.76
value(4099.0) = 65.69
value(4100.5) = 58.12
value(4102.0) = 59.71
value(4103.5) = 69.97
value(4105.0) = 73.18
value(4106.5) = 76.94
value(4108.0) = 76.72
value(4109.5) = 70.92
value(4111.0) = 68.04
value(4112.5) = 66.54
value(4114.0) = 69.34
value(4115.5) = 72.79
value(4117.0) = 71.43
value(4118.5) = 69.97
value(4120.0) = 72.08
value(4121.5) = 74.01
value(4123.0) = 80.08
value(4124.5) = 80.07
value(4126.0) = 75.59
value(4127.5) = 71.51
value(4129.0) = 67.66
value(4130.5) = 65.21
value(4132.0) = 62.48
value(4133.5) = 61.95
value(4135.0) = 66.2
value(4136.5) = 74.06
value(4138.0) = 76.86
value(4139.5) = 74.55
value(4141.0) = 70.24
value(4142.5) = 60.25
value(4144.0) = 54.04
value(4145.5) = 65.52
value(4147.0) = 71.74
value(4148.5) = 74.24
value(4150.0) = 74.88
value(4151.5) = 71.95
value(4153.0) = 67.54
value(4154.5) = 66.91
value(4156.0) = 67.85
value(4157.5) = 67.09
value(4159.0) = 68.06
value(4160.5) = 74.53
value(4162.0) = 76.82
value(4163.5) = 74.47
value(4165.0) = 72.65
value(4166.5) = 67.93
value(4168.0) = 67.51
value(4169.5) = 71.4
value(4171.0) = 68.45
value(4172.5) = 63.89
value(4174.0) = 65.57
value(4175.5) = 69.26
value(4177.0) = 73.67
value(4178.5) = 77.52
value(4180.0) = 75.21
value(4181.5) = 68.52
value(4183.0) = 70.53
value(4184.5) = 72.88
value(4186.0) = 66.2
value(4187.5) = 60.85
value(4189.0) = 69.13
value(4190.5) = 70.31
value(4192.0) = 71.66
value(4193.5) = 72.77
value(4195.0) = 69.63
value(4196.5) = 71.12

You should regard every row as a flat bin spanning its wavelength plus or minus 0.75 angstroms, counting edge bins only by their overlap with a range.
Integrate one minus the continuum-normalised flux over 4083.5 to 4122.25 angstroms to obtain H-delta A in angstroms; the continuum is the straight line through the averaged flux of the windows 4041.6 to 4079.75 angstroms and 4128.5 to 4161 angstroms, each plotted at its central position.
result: -2.9 angstroms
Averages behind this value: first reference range 64.4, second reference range 68.3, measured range 71.3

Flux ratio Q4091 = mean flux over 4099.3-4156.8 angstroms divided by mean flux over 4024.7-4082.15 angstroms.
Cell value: 1.07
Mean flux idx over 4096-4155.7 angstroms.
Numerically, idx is 69.7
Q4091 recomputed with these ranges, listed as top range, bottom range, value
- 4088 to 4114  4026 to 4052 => 1.10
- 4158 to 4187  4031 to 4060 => 1.09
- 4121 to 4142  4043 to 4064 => 1.13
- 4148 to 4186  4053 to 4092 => 1.04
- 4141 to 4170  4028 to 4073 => 1.07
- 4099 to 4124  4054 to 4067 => 1.10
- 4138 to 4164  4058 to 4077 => 1.06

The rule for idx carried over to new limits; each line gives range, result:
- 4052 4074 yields 65.8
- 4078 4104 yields 69.7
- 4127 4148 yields 67.3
